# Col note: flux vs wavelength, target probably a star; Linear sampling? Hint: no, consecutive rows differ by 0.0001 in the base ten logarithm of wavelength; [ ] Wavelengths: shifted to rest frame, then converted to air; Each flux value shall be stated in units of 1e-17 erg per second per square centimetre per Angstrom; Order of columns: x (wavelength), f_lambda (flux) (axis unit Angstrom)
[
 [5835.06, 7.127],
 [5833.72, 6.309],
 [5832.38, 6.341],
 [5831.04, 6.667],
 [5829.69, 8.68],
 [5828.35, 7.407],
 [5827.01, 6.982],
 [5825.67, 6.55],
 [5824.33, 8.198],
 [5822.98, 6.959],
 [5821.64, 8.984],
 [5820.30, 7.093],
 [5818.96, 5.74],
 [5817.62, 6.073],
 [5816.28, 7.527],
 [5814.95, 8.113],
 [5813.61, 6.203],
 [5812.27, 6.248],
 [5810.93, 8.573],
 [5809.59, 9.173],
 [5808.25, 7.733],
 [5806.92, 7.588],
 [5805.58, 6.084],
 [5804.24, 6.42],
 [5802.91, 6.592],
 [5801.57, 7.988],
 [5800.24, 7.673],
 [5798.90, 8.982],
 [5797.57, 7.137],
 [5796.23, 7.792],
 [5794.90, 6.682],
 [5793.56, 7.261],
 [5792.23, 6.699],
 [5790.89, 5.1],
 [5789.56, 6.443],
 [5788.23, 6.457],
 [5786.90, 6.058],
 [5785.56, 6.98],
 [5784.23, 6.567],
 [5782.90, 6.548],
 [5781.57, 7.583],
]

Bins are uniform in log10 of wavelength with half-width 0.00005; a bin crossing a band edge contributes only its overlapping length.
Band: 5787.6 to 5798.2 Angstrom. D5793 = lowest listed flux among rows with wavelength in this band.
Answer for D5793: 5.1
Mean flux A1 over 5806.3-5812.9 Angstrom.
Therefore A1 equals 7.88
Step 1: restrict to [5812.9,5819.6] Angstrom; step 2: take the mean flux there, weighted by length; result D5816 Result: 6.74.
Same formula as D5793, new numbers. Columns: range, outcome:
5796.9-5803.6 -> 6.592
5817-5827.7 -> 5.74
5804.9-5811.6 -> 6.084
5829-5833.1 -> 6.341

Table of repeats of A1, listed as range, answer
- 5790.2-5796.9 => 6.7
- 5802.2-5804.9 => 6.53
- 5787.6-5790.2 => 6.46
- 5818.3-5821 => 6.45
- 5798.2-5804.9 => 7.54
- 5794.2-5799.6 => 7.64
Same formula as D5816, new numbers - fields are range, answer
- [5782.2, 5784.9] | 6.58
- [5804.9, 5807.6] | 6.84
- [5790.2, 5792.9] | 5.91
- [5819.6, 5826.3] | 7.55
